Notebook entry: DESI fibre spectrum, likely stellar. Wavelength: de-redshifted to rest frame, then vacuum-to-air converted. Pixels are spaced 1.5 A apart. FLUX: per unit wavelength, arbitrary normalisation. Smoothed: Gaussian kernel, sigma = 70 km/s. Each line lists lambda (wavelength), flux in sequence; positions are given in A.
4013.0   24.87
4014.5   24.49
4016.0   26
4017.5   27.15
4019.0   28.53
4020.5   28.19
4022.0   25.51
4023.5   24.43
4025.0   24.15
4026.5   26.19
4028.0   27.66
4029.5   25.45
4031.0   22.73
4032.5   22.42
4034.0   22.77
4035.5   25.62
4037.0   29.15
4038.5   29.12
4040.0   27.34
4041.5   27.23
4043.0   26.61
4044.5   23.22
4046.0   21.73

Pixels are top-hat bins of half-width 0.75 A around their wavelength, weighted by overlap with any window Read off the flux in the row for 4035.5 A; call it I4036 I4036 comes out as 25.62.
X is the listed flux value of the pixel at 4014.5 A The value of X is 24.49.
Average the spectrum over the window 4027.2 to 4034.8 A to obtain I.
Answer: 24.2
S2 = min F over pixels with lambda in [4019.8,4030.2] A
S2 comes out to 24.15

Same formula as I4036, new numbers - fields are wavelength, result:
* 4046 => 21.73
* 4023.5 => 24.43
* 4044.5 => 23.22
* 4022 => 25.51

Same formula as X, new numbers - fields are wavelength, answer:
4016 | 26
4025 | 24.15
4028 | 27.66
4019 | 28.53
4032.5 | 22.42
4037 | 29.15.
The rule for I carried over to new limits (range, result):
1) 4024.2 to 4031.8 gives 25.2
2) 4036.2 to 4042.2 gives 28.2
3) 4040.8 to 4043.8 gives 26.9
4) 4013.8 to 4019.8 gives 26.6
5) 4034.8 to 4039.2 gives 28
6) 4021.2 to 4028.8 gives 25.6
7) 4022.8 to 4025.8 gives 24.3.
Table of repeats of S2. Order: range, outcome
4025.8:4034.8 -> 22.42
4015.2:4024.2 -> 24.43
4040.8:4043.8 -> 26.61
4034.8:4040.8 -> 25.62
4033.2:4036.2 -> 22.77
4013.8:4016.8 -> 24.49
